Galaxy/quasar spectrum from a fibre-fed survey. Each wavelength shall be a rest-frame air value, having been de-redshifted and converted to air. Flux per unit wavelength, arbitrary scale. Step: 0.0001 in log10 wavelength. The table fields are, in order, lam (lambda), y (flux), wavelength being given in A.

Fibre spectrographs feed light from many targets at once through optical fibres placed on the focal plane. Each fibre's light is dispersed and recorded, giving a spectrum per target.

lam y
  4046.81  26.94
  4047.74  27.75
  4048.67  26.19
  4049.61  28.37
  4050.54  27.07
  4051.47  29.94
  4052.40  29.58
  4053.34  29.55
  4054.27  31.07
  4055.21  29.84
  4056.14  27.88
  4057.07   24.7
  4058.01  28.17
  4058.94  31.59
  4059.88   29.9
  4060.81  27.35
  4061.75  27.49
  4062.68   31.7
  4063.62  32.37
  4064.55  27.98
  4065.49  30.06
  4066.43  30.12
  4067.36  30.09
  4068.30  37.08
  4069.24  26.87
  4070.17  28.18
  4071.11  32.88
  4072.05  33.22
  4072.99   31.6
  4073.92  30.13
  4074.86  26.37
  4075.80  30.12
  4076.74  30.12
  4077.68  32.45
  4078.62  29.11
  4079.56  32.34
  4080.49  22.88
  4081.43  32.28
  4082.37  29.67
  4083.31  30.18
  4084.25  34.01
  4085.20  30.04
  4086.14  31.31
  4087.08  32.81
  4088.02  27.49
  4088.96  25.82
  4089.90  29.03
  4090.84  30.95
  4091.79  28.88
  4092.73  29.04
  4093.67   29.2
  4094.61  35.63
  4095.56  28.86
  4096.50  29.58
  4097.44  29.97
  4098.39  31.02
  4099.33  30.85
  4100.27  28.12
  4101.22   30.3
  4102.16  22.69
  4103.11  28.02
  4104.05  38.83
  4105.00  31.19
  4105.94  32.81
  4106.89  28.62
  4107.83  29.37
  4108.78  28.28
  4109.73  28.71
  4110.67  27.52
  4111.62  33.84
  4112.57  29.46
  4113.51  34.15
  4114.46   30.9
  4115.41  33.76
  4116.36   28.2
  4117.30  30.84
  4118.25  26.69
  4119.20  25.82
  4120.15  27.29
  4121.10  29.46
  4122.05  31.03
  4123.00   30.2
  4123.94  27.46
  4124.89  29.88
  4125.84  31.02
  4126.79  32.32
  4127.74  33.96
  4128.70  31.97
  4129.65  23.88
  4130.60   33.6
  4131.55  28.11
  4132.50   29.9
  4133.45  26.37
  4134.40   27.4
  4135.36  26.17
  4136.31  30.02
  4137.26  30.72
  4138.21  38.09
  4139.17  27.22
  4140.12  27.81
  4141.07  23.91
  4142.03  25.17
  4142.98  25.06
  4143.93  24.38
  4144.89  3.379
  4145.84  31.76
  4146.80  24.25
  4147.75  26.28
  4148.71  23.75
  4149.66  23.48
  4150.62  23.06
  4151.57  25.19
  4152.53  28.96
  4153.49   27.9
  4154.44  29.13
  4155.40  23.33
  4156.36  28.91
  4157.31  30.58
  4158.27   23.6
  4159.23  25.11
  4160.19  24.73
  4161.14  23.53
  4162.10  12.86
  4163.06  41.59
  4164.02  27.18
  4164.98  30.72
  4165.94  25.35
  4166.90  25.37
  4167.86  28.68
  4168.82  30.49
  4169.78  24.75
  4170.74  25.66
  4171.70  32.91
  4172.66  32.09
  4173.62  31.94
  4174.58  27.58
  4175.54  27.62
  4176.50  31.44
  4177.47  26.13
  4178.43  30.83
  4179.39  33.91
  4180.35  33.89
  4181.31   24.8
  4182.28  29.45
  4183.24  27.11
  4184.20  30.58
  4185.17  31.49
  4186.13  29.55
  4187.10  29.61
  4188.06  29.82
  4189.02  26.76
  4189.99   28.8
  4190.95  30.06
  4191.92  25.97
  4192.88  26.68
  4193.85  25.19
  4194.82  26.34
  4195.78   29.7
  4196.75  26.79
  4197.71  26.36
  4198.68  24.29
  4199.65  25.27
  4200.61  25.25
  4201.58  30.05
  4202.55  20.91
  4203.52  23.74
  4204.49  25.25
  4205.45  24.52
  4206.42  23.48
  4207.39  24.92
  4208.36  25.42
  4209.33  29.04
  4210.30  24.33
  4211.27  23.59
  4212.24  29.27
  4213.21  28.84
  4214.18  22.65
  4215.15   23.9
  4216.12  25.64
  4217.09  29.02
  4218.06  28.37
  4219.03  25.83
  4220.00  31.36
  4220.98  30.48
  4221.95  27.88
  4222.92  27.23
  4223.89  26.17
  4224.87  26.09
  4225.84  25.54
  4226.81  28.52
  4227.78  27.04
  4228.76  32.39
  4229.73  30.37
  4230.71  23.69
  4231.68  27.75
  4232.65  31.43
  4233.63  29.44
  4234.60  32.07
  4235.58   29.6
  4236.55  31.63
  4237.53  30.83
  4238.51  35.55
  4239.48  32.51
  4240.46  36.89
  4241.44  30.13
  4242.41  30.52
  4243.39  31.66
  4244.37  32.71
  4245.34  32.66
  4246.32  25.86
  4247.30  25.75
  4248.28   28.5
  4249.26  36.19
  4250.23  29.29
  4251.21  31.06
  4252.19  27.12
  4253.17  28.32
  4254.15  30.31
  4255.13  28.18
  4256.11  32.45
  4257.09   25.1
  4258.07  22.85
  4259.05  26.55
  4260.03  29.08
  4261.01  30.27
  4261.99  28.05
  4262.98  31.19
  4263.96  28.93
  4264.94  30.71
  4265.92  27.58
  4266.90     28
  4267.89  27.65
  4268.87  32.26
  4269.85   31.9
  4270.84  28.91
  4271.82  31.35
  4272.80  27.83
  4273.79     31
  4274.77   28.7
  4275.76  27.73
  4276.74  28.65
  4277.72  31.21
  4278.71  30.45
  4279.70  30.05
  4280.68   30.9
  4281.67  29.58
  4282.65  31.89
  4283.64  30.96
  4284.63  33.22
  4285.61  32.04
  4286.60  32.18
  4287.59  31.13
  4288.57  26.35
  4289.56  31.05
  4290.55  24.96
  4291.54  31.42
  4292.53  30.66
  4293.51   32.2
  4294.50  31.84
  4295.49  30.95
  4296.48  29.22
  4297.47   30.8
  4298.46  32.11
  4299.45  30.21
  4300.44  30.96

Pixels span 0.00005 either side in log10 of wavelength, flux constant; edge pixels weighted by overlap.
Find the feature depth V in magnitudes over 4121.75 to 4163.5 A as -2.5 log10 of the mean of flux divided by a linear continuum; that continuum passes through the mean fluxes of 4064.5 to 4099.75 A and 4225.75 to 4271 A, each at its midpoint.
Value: 0.11 mag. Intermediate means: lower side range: 30.2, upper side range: 29.7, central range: 27.2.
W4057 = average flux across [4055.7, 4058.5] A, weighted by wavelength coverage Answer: 27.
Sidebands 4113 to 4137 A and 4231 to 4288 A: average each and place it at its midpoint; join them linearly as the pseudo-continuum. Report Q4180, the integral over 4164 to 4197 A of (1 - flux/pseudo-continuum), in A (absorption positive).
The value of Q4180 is 1.2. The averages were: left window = 29.6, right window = 30.1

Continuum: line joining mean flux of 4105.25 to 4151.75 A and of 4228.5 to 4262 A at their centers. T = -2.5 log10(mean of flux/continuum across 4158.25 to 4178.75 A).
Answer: 0.039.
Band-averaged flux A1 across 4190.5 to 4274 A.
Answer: 28.3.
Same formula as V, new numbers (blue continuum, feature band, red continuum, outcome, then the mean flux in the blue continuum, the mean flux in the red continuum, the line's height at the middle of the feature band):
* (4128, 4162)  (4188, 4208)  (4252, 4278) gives 0.06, 26.4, 29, 27.5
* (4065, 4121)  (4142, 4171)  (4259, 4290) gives 0.17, 30.1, 30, 30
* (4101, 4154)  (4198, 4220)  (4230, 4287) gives 0.14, 28.4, 30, 29.4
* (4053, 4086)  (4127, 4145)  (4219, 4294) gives 0.08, 30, 29.7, 29.9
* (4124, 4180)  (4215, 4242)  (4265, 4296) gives 0.00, 27.6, 30.2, 29.1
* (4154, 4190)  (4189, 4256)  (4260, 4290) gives 0.04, 28.4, 30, 29.2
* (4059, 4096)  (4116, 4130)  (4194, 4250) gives 0.00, 30.2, 28.1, 29.5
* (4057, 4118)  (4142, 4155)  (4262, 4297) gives 0.23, 30.1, 30.1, 30.1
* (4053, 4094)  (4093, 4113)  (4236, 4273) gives -0.01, 29.9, 29.9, 29.9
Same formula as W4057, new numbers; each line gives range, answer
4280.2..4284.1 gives 30.8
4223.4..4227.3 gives 26.6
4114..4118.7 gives 30.1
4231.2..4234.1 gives 29.5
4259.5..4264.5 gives 29.5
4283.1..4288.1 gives 31.9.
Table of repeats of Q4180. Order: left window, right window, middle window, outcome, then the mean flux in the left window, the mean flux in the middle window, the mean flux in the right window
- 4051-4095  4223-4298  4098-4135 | 0.1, 30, 29.8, 29.8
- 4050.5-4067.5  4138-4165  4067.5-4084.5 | -1.1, 29.3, 30.5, 25.7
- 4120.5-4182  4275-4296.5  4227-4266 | -0.2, 27.8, 29.8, 30.4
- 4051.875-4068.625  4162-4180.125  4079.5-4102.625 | -0.1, 29.7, 29.7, 29.2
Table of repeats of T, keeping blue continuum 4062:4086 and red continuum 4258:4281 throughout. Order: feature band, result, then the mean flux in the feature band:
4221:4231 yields 0.07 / 27.7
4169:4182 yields 0.01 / 29.5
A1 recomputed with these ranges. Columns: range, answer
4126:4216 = 27.2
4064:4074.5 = 30.7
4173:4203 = 28.2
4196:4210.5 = 25.4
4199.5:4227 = 26.3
